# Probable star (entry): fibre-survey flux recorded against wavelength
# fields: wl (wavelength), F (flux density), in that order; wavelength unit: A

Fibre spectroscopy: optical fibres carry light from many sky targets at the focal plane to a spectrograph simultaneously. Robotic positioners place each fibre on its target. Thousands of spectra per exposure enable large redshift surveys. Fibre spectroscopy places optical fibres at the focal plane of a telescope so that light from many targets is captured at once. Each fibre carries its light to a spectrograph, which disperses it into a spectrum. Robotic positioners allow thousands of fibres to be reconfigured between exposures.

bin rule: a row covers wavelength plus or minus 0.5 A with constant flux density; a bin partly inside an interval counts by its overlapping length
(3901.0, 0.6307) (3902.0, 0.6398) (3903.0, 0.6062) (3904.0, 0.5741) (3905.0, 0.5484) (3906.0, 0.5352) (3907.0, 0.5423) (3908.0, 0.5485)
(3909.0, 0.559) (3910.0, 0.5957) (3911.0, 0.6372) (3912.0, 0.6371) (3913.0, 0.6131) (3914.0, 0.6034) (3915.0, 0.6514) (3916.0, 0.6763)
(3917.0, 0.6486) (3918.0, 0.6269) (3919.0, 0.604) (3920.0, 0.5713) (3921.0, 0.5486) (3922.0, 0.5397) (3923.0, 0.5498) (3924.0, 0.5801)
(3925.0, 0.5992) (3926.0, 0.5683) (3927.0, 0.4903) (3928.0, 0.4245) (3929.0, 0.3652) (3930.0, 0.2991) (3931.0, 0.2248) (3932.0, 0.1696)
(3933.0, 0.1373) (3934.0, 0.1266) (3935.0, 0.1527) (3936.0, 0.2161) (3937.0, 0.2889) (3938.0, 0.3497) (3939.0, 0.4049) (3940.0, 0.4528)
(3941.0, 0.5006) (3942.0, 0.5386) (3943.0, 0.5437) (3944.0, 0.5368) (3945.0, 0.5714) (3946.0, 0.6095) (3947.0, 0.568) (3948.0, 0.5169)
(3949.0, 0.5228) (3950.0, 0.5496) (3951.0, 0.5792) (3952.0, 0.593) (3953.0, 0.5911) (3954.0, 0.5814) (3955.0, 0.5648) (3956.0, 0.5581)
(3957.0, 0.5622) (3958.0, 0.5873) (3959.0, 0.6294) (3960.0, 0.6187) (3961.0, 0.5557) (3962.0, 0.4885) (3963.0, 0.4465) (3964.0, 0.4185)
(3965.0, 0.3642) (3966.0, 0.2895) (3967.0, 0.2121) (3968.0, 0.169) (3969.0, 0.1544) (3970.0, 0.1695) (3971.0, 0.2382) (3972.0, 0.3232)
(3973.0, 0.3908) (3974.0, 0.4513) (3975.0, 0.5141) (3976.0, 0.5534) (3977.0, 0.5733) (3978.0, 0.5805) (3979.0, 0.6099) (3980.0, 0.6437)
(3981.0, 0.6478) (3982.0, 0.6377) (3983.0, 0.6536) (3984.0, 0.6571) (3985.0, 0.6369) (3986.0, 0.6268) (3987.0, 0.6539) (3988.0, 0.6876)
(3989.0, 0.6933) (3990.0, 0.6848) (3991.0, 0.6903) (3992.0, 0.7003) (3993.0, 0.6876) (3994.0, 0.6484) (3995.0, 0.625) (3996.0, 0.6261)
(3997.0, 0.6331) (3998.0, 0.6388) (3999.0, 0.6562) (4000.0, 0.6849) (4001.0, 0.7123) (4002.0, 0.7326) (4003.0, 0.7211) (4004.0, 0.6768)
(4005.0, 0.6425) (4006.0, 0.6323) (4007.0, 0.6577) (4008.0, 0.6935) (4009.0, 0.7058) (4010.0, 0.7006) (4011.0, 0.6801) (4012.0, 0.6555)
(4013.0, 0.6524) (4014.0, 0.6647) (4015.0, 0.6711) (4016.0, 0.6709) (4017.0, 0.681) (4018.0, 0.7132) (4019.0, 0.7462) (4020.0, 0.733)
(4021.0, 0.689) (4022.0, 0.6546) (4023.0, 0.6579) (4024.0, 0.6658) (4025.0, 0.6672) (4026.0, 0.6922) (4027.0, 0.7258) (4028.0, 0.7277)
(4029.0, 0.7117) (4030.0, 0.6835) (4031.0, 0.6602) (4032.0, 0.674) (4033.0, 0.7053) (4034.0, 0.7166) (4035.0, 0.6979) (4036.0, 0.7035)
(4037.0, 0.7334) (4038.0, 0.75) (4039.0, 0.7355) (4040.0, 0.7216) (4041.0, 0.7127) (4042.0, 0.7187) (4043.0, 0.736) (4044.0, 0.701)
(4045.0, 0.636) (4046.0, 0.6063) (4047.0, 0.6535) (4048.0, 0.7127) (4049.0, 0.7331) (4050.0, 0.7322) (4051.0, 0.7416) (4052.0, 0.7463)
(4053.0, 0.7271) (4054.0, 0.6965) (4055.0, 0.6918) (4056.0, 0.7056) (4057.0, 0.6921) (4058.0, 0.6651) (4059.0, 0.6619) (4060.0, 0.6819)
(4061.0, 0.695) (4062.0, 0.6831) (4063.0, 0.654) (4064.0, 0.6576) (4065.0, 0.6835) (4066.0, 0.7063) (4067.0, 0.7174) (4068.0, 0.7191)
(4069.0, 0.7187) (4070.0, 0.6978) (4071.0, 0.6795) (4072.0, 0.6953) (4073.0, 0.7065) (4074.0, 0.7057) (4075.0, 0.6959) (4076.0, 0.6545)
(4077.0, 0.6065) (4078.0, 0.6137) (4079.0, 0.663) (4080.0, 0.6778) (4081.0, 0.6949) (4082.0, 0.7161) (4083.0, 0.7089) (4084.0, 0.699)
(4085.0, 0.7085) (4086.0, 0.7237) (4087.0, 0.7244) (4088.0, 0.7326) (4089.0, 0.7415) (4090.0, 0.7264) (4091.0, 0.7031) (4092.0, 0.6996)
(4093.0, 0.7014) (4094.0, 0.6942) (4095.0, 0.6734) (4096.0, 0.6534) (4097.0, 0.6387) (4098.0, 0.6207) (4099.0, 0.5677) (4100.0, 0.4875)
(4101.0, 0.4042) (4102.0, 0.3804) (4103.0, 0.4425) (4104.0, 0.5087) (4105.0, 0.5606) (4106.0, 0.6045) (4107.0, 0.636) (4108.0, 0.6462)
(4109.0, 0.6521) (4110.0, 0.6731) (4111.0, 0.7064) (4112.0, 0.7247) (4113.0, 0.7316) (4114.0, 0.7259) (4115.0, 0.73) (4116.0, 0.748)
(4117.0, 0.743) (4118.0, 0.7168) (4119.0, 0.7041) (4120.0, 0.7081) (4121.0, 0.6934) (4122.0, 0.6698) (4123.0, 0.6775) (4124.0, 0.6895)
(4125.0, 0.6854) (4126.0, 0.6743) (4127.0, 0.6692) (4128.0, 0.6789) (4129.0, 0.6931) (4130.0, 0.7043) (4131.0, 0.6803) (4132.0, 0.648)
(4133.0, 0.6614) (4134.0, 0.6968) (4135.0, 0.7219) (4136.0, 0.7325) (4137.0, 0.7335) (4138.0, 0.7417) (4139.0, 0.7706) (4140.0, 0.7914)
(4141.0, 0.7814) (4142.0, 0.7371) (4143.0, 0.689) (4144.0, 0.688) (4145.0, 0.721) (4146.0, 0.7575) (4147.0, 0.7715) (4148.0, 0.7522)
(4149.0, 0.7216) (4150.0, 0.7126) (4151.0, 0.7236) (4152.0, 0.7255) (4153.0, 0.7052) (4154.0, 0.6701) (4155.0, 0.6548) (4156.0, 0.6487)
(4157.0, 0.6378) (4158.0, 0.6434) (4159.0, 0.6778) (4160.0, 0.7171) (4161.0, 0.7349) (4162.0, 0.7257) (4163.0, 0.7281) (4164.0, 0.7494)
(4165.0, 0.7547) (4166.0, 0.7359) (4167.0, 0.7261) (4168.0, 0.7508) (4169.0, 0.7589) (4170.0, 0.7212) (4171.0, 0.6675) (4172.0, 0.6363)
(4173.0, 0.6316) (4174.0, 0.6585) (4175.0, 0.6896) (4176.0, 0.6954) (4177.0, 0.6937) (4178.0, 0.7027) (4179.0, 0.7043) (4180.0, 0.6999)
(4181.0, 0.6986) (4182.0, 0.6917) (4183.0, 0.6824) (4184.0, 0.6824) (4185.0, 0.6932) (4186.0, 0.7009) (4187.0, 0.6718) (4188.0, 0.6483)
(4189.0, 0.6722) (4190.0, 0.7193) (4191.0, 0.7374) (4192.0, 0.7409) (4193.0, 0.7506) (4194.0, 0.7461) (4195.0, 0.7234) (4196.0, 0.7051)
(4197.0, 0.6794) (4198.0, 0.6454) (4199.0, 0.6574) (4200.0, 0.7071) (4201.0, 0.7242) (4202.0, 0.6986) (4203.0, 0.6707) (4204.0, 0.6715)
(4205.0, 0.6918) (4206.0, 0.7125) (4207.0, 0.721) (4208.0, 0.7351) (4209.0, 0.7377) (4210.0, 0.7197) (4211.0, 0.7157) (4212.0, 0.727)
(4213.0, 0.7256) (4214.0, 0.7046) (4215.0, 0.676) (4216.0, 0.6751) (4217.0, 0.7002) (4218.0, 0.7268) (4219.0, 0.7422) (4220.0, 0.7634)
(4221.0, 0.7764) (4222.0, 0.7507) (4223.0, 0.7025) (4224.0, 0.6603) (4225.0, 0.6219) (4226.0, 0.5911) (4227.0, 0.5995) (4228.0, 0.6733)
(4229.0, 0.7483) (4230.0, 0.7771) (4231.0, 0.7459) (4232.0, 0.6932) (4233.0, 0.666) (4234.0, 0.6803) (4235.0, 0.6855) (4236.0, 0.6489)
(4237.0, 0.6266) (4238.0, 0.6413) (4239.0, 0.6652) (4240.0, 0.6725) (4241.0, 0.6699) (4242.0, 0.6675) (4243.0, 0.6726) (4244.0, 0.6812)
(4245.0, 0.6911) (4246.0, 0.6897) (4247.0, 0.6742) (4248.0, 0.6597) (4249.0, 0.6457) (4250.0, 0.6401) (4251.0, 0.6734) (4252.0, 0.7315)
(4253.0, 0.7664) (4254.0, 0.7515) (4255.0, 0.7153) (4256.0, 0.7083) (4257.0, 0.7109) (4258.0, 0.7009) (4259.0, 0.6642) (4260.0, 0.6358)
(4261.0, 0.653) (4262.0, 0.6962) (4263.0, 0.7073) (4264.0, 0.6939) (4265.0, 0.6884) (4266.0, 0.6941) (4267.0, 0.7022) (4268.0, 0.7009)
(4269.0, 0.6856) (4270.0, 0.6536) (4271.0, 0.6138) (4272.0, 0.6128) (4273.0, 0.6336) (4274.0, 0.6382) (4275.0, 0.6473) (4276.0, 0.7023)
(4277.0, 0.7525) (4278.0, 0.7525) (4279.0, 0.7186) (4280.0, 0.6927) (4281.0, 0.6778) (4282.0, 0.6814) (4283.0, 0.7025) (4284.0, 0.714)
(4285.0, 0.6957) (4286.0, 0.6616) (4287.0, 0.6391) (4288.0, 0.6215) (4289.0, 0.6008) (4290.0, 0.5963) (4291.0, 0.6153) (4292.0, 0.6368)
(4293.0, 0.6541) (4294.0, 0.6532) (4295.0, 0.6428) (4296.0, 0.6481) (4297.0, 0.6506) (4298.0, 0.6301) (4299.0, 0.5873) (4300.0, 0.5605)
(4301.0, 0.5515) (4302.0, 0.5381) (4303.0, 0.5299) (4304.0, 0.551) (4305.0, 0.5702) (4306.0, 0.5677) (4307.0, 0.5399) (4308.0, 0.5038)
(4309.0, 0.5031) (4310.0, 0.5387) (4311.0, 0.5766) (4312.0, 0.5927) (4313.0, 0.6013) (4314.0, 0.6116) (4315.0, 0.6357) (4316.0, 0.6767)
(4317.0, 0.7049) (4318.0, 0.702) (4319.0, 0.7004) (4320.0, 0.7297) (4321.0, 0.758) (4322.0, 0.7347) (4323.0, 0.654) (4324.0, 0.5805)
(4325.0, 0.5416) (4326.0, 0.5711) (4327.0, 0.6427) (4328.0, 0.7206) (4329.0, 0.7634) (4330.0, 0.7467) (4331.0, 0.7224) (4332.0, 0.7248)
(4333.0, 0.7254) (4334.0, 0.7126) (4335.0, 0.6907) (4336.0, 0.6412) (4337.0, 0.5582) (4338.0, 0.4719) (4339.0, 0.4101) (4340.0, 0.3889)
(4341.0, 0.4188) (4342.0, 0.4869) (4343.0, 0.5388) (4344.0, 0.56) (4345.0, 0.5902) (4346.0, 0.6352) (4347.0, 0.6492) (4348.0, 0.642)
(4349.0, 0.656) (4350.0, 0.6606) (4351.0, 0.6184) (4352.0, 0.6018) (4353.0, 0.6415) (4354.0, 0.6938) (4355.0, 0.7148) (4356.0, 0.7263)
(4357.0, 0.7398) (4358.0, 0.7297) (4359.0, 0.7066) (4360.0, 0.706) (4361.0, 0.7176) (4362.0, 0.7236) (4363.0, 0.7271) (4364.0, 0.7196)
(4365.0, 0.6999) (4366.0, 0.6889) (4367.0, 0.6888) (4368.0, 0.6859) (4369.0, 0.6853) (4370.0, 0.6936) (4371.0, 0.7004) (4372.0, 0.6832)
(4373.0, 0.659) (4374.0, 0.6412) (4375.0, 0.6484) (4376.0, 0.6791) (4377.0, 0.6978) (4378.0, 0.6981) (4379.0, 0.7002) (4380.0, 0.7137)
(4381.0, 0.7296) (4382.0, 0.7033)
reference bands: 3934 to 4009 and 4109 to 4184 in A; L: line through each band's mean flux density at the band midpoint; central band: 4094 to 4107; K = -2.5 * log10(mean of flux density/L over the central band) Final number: 0.19 mag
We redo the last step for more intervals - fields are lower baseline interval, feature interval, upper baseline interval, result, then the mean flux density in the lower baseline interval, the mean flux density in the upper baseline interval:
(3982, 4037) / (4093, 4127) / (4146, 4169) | 0.10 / 0.679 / 0.714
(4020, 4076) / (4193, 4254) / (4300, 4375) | -0.05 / 0.697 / 0.636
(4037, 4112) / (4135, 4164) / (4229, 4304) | -0.08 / 0.671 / 0.667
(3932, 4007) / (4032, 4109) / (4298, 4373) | -0.21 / 0.524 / 0.635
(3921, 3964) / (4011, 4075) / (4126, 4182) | -0.19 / 0.471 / 0.707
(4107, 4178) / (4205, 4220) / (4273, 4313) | -0.08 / 0.705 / 0.624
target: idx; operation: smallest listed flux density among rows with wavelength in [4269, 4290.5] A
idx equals 0.5963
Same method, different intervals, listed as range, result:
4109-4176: 0.6316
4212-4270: 0.5911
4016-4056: 0.6063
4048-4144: 0.3804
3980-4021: 0.625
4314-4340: 0.3889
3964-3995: 0.1544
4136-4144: 0.688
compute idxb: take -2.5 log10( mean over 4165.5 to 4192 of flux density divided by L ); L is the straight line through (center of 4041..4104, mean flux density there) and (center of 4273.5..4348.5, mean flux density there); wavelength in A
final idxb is -0.071 mag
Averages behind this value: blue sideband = 0.672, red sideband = 0.626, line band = 0.696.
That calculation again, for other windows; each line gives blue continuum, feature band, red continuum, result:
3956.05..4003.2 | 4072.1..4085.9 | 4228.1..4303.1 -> -0.156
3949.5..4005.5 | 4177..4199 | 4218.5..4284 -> -0.068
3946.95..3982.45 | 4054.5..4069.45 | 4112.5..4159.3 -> -0.131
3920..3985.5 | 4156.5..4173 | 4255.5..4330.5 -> -0.219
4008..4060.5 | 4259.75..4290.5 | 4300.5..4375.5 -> -0.040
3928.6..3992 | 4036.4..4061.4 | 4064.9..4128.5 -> -0.172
